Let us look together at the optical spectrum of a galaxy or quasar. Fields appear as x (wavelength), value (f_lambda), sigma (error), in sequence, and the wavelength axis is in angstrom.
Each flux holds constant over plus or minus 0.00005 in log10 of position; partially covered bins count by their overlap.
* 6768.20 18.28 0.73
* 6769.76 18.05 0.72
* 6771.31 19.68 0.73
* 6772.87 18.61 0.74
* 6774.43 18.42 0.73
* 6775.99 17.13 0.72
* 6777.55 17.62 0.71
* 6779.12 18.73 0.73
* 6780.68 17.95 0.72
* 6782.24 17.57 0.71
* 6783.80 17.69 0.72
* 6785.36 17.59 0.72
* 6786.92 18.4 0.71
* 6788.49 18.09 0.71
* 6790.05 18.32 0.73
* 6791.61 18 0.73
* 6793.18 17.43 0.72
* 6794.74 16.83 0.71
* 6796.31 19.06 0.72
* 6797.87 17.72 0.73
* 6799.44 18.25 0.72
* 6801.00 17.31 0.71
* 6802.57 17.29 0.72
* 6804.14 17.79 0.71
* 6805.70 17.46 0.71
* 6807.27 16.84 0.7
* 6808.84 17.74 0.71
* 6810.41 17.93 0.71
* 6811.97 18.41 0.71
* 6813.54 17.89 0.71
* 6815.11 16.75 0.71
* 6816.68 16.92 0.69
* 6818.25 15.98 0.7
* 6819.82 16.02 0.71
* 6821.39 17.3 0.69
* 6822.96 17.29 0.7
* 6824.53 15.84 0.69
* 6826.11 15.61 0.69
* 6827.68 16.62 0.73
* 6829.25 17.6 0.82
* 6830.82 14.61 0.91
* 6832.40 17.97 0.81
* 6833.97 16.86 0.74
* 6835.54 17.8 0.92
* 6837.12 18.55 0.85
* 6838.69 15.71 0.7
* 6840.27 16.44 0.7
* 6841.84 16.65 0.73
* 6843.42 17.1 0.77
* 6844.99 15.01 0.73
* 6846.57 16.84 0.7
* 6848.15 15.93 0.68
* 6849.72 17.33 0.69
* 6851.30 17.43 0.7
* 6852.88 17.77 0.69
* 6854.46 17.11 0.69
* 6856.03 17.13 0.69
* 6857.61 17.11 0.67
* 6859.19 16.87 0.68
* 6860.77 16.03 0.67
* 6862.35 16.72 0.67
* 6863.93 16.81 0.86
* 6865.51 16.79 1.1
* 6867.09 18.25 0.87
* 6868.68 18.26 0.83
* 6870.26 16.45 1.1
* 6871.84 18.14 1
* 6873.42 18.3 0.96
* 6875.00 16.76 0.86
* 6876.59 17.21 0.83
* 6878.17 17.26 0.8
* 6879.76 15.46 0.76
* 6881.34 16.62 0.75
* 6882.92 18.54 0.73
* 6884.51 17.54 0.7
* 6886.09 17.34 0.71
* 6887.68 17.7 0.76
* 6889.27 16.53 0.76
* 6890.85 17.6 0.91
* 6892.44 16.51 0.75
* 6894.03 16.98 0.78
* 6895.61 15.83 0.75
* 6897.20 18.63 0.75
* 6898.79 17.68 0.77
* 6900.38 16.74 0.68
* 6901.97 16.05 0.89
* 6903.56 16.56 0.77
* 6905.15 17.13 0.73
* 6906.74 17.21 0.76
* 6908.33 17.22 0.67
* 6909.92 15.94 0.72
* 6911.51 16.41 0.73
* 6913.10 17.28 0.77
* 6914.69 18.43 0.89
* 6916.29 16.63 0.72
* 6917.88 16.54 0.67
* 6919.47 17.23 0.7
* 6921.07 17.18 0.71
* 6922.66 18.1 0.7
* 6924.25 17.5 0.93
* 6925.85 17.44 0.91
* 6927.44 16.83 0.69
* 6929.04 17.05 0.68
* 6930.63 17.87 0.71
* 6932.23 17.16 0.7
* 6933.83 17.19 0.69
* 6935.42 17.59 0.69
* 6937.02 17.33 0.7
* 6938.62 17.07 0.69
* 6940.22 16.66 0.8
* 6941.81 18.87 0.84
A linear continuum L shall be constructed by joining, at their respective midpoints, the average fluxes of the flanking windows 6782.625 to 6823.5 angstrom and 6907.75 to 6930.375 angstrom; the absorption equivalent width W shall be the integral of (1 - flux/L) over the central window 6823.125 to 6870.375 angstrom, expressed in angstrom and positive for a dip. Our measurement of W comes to 1.49 angstrom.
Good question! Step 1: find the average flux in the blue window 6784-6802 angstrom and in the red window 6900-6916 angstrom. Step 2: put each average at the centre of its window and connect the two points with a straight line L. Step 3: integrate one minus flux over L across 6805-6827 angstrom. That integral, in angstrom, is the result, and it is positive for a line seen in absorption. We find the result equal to 0.87 angstrom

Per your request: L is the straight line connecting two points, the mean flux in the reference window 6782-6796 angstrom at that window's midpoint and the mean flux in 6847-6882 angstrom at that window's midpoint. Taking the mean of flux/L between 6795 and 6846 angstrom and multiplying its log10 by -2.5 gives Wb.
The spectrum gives 0.03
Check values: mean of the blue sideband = 17.8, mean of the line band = 17.1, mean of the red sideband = 17.1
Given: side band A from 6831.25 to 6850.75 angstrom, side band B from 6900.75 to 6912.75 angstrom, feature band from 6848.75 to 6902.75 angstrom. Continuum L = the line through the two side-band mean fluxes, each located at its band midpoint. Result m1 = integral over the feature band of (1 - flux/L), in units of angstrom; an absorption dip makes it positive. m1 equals -1.3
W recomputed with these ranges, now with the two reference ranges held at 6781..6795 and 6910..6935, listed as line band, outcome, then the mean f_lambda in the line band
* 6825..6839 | 0.63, 16.8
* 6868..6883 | 0.17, 17.2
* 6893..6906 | 0.29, 16.9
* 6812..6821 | 0.41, 16.9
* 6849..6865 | 0.45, 17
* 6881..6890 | -0.02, 17.4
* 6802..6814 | 0.04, 17.7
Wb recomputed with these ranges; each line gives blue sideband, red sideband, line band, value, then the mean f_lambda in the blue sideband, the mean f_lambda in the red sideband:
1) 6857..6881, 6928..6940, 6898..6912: 0.026 mag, 17.1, 17.3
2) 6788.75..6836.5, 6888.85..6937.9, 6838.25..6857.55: 0.030 mag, 17.3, 17.1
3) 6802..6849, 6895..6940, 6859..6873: -0.012 mag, 16.9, 17.1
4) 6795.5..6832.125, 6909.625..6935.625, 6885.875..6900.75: 0.003 mag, 17.1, 17.2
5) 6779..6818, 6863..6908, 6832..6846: 0.038 mag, 17.7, 17.2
